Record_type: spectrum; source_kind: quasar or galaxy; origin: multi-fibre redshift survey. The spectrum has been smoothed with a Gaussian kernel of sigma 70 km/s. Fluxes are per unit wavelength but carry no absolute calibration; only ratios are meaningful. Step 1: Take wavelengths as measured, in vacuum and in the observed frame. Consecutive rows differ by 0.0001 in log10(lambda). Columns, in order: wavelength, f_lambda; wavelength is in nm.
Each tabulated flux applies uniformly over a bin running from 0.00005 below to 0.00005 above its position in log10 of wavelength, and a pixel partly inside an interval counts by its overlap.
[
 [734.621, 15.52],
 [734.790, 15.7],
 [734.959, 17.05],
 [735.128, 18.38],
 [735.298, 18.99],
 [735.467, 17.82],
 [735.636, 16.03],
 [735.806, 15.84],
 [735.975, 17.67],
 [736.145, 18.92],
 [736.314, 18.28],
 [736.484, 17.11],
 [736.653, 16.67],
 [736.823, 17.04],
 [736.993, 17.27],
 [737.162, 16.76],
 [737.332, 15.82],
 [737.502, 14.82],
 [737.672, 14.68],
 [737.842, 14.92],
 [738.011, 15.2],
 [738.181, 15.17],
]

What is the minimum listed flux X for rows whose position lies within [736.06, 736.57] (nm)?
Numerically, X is 17.11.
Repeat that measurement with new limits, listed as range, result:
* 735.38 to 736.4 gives 15.84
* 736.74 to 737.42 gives 15.82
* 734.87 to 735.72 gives 16.03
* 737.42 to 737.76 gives 14.68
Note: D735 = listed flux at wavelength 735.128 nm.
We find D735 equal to 18.38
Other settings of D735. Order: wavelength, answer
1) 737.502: 14.82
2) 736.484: 17.11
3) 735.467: 17.82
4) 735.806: 15.84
